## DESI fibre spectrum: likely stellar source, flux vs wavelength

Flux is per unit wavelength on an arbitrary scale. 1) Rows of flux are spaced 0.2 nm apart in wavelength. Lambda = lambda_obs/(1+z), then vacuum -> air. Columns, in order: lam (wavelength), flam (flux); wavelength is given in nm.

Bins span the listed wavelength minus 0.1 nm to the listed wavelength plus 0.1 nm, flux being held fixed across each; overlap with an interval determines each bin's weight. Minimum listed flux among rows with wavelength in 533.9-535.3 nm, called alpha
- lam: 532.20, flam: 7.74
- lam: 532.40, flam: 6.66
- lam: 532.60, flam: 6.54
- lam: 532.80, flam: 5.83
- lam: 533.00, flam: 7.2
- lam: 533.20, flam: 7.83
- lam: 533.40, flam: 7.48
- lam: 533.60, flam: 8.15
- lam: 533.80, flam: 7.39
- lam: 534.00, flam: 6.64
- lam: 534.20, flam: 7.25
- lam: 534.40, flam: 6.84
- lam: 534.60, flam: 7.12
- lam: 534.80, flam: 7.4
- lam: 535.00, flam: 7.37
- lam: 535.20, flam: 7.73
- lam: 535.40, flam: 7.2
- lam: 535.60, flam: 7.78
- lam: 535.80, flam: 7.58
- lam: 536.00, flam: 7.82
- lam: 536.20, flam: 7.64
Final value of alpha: 6.64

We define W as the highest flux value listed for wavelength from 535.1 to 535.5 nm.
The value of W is 7.73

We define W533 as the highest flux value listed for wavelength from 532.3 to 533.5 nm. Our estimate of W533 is 7.83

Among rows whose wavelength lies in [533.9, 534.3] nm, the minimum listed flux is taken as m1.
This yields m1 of 6.64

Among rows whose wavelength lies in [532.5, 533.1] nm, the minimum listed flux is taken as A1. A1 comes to 5.83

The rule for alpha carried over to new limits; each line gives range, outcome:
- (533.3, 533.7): 7.48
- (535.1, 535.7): 7.2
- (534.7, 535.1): 7.37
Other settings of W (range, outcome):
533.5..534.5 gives 8.15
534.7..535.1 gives 7.4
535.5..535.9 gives 7.78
